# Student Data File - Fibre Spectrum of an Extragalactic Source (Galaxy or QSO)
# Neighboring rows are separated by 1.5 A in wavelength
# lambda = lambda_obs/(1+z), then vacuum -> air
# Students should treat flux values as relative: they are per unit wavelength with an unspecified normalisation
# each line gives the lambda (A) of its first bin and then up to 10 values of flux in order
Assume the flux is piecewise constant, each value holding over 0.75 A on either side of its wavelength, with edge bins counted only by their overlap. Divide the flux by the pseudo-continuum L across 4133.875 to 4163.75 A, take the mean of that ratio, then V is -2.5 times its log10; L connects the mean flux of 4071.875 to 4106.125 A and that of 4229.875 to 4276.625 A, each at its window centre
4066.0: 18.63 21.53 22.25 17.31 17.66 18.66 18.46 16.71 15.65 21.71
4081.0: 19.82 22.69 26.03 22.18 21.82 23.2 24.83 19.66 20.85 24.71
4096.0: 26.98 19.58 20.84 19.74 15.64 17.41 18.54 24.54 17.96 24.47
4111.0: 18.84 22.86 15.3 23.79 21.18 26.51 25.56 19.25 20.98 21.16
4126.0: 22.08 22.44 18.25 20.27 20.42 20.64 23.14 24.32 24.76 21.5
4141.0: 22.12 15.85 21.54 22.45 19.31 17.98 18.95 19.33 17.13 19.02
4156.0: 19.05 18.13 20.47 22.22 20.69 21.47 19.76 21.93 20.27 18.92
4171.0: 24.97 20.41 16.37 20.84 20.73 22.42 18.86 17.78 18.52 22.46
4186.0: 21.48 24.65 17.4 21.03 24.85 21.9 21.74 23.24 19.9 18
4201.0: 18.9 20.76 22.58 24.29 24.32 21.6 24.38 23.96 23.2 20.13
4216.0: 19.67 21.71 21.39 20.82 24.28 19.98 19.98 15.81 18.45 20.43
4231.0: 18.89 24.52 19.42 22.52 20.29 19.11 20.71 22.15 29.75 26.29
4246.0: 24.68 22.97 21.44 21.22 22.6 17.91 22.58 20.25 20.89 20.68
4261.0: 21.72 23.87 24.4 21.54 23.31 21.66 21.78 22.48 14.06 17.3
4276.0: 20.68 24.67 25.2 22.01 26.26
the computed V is 0.03 mag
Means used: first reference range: 20.7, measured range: 20.5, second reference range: 21.7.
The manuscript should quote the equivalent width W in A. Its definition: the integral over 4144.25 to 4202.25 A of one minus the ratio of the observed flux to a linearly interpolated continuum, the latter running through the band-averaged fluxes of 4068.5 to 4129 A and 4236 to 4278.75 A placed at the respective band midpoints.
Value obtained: 2.8 A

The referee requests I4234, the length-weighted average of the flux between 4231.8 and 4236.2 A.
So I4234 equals 22.1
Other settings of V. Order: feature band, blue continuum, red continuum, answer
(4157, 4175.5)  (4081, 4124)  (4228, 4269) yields 0.06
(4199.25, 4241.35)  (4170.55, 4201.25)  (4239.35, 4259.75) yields 0.03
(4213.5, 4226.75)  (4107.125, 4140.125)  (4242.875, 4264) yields 0.08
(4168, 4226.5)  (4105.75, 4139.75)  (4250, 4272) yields 0.03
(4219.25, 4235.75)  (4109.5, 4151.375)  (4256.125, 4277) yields 0.04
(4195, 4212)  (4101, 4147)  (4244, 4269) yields -0.01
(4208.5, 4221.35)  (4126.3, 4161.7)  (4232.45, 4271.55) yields -0.02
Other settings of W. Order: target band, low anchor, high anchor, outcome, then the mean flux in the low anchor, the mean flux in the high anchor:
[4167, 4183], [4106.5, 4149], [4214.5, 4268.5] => 1.0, 21.3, 21.6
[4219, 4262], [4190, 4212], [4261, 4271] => 1.9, 22.1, 22.7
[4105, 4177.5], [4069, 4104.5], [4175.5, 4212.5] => 0.7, 20.6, 21.5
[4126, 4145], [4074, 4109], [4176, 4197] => -0.3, 20.9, 21.2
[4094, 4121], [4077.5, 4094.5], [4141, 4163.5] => -0.2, 21.9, 19.6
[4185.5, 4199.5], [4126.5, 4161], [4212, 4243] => -0.6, 20.4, 20.9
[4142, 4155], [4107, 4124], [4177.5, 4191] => 1.2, 21.6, 20.5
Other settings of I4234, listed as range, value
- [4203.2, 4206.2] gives 23.4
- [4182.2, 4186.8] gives 20.8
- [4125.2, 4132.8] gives 20.7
